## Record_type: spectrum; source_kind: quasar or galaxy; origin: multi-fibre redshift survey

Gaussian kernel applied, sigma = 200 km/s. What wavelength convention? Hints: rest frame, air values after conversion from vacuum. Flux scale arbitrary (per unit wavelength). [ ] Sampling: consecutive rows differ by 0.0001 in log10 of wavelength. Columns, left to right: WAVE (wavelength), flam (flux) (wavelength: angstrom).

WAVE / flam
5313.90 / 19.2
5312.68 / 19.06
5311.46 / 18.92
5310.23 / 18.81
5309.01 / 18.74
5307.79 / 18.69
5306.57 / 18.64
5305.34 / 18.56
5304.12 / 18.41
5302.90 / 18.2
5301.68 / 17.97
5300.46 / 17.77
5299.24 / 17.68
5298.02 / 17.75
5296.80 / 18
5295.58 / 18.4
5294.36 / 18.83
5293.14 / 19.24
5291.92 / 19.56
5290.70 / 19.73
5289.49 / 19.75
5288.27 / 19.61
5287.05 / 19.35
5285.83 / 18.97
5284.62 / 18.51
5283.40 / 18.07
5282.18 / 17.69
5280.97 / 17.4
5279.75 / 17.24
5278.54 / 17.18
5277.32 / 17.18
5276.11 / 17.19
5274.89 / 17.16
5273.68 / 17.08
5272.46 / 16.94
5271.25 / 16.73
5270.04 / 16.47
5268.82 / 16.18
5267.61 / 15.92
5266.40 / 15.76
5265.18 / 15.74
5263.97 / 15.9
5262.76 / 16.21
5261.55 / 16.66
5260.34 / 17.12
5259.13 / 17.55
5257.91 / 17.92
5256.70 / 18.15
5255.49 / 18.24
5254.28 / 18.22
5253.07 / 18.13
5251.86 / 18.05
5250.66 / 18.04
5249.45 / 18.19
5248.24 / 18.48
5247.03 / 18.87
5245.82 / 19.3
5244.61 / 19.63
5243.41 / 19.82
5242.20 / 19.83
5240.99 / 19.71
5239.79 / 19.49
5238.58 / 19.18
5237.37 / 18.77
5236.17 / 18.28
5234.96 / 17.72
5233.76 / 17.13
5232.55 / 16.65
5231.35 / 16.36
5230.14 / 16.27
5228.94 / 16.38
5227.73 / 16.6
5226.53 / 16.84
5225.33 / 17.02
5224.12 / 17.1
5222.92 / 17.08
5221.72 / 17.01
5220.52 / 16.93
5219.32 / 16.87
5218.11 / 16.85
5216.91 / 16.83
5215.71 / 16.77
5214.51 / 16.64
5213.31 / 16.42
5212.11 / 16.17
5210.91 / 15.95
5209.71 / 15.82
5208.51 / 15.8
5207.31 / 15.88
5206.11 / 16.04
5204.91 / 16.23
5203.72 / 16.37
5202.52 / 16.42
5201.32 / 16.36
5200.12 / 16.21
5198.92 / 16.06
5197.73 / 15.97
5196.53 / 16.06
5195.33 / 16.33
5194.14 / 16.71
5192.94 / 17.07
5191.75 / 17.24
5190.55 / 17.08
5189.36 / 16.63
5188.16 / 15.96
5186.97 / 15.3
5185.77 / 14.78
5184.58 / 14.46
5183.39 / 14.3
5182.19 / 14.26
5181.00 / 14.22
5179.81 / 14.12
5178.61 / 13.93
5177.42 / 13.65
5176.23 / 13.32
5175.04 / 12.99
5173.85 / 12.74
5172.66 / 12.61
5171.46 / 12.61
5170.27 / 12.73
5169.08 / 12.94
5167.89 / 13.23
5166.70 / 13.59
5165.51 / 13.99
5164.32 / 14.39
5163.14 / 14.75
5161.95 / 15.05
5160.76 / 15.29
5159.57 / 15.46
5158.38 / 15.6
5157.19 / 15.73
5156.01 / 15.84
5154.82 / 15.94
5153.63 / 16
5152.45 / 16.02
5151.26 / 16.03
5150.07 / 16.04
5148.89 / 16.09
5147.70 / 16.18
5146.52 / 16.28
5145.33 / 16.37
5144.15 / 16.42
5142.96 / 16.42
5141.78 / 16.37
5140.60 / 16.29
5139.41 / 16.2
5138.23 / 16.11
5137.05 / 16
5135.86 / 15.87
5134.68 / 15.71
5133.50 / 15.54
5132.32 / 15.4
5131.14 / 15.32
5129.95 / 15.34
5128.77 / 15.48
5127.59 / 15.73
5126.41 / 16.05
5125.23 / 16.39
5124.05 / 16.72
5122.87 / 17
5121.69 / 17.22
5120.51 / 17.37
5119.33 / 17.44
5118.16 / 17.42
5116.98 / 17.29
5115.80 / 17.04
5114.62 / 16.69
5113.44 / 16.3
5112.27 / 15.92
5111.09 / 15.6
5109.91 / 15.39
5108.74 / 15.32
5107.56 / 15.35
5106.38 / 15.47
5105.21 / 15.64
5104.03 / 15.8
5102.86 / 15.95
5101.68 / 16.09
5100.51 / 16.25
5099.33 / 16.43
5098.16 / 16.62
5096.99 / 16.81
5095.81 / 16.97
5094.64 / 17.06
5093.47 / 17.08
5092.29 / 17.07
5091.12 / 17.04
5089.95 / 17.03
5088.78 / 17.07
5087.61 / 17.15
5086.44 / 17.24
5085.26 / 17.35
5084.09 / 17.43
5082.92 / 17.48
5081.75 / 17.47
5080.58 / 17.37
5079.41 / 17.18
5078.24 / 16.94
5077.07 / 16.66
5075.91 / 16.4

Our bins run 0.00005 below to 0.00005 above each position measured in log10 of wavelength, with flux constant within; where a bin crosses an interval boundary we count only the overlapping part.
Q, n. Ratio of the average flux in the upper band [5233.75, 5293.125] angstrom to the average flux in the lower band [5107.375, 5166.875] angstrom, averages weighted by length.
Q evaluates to 1.13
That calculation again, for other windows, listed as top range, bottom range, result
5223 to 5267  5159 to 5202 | 1.20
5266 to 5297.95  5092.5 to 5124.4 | 1.09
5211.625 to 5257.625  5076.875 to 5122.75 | 1.06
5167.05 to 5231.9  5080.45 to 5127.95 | 0.94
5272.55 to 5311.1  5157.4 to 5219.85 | 1.20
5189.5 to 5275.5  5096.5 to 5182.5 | 1.11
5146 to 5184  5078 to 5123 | 0.87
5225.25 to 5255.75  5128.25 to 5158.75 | 1.14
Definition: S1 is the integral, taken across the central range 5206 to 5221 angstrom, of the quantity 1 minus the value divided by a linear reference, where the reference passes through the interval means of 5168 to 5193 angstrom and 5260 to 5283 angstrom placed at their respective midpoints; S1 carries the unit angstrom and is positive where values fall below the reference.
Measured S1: -1.16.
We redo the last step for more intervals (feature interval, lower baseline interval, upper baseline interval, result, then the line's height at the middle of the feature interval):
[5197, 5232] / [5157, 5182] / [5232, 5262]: 0.1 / 16.5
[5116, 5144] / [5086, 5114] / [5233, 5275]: 0.6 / 16.6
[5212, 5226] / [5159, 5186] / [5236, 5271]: -0.6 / 16.2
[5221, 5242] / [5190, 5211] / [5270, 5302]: -0.7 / 17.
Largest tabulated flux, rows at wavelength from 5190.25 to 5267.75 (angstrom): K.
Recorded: 19.83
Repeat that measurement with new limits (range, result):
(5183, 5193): 17.24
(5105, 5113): 15.92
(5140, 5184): 16.42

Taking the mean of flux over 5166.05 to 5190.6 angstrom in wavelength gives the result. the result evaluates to 14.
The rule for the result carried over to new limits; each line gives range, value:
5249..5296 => 17.7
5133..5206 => 15.3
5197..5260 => 17.4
